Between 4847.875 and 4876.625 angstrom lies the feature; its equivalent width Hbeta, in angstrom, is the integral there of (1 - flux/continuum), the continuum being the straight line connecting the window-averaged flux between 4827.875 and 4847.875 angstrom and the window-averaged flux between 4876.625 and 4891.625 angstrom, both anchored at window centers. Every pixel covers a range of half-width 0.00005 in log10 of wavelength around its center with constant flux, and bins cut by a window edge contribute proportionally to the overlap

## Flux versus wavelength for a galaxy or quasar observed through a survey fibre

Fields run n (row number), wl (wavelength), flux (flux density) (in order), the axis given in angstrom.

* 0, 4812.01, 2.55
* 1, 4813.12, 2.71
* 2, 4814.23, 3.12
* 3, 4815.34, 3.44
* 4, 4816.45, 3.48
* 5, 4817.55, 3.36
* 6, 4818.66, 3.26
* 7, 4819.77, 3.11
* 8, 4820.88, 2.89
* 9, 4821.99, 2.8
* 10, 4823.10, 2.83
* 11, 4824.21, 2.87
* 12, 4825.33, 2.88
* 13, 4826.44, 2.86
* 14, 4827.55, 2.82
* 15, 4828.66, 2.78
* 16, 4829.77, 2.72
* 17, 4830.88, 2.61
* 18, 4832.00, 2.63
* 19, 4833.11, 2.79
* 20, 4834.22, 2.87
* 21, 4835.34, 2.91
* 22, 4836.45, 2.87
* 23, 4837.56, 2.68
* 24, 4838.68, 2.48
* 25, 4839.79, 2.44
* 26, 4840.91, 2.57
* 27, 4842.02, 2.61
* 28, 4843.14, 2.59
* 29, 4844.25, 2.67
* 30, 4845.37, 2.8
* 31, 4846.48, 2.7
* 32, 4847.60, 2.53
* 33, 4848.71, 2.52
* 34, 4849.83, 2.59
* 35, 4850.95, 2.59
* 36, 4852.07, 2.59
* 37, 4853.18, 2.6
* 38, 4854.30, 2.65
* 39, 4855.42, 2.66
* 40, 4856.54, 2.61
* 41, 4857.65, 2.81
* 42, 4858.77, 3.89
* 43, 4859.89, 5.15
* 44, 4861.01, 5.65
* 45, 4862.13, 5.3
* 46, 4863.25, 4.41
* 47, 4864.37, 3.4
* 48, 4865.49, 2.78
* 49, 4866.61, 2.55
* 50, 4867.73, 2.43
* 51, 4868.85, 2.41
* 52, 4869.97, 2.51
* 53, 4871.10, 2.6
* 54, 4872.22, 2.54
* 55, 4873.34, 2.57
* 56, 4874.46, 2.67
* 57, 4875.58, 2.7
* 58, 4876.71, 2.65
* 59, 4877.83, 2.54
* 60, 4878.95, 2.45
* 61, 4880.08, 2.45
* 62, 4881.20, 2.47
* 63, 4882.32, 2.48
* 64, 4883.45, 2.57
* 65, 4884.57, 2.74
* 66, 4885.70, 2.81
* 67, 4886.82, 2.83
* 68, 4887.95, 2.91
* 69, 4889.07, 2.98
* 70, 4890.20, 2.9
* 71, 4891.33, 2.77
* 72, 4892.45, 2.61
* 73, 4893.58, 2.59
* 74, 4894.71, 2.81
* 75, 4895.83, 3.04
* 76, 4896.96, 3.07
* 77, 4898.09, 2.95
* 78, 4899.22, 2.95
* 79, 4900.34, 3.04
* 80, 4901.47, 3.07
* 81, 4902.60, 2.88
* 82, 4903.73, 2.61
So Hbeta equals -4.2 angstrom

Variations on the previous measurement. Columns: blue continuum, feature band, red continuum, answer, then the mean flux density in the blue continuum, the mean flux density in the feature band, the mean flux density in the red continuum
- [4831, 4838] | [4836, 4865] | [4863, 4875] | -3.3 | 2.78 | 3.09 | 2.77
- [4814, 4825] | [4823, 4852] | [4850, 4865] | 5.3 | 3.11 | 2.7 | 3.53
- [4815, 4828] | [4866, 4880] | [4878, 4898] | 1.3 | 3.05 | 2.55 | 2.74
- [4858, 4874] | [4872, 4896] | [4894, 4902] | 3.7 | 3.43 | 2.68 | 2.98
